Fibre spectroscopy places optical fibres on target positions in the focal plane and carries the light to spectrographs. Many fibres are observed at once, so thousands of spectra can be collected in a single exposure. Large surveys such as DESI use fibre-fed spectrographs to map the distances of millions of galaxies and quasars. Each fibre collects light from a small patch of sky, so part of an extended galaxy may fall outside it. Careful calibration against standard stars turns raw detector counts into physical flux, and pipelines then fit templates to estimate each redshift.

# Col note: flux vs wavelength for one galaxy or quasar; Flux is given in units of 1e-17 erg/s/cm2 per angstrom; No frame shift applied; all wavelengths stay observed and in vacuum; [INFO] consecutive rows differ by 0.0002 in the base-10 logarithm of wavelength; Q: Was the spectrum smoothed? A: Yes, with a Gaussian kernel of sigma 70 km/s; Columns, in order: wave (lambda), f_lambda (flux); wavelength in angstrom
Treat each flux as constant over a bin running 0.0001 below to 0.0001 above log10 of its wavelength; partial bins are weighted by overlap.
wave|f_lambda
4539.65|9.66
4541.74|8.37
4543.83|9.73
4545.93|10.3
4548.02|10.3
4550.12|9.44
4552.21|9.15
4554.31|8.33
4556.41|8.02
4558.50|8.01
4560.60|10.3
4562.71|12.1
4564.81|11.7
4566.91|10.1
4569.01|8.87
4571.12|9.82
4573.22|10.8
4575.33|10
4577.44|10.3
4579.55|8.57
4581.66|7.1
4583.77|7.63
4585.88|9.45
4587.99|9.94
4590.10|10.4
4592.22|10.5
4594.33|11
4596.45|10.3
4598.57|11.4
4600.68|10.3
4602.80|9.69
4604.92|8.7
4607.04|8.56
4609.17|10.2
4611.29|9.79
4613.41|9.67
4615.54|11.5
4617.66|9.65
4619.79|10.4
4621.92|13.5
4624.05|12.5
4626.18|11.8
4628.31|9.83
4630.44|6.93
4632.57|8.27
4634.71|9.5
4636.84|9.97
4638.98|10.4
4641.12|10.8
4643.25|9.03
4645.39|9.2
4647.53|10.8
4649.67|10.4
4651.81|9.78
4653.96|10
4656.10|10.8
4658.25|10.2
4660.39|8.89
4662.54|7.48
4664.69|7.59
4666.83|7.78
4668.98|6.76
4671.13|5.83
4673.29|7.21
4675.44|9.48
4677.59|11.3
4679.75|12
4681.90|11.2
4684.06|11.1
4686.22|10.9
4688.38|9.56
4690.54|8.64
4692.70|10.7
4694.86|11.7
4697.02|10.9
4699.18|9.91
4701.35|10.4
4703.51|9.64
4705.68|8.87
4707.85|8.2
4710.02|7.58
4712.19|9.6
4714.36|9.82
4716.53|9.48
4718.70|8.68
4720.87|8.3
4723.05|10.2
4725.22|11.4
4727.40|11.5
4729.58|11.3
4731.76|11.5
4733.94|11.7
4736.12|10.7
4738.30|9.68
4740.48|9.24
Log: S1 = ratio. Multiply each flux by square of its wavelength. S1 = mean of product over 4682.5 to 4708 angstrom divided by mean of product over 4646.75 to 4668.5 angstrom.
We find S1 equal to 1.11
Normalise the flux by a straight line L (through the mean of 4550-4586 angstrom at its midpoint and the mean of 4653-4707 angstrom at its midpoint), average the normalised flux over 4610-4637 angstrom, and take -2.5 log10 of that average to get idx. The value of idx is -0.086 mag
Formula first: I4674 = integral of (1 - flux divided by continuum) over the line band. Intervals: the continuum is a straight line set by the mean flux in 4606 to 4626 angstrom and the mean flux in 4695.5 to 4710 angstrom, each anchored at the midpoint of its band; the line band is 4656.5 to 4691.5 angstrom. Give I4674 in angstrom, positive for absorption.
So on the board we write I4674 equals 2.71 angstrom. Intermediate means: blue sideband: 10.7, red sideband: 9.56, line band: 9.15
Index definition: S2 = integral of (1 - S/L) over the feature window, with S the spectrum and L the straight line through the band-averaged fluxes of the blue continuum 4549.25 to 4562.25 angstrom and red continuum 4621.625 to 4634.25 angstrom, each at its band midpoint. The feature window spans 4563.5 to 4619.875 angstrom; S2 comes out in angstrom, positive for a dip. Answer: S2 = -1.5 angstrom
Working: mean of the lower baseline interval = 9.01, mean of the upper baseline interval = 10.2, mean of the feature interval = 9.87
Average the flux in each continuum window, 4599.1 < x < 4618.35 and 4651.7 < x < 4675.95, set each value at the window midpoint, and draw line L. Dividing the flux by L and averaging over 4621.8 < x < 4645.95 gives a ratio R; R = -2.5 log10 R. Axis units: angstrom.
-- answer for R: -0.09 mag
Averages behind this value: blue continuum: 9.84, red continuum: 8.41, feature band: 10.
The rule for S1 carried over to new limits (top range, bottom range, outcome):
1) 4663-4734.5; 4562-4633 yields 1.01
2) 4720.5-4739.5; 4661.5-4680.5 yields 1.33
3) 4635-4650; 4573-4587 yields 1.14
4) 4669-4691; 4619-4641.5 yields 0.95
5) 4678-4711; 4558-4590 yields 1.10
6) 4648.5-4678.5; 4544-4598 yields 0.94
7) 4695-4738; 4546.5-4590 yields 1.12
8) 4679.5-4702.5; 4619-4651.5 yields 1.06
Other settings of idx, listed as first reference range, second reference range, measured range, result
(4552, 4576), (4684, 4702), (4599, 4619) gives 0.02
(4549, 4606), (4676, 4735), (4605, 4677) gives 0.05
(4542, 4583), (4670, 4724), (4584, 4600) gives -0.07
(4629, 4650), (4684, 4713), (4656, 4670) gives 0.15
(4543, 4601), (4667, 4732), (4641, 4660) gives -0.03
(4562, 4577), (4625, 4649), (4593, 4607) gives 0.00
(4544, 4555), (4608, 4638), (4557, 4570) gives -0.05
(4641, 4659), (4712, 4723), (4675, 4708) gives -0.09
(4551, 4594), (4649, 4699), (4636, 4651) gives -0.06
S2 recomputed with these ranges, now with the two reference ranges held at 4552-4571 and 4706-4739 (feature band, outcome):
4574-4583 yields 0.6 angstrom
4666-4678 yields 2.4 angstrom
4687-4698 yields -0.5 angstrom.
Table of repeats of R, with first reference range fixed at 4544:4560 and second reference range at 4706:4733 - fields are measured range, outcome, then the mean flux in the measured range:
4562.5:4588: -0.046 mag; 9.63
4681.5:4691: -0.072 mag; 10.3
